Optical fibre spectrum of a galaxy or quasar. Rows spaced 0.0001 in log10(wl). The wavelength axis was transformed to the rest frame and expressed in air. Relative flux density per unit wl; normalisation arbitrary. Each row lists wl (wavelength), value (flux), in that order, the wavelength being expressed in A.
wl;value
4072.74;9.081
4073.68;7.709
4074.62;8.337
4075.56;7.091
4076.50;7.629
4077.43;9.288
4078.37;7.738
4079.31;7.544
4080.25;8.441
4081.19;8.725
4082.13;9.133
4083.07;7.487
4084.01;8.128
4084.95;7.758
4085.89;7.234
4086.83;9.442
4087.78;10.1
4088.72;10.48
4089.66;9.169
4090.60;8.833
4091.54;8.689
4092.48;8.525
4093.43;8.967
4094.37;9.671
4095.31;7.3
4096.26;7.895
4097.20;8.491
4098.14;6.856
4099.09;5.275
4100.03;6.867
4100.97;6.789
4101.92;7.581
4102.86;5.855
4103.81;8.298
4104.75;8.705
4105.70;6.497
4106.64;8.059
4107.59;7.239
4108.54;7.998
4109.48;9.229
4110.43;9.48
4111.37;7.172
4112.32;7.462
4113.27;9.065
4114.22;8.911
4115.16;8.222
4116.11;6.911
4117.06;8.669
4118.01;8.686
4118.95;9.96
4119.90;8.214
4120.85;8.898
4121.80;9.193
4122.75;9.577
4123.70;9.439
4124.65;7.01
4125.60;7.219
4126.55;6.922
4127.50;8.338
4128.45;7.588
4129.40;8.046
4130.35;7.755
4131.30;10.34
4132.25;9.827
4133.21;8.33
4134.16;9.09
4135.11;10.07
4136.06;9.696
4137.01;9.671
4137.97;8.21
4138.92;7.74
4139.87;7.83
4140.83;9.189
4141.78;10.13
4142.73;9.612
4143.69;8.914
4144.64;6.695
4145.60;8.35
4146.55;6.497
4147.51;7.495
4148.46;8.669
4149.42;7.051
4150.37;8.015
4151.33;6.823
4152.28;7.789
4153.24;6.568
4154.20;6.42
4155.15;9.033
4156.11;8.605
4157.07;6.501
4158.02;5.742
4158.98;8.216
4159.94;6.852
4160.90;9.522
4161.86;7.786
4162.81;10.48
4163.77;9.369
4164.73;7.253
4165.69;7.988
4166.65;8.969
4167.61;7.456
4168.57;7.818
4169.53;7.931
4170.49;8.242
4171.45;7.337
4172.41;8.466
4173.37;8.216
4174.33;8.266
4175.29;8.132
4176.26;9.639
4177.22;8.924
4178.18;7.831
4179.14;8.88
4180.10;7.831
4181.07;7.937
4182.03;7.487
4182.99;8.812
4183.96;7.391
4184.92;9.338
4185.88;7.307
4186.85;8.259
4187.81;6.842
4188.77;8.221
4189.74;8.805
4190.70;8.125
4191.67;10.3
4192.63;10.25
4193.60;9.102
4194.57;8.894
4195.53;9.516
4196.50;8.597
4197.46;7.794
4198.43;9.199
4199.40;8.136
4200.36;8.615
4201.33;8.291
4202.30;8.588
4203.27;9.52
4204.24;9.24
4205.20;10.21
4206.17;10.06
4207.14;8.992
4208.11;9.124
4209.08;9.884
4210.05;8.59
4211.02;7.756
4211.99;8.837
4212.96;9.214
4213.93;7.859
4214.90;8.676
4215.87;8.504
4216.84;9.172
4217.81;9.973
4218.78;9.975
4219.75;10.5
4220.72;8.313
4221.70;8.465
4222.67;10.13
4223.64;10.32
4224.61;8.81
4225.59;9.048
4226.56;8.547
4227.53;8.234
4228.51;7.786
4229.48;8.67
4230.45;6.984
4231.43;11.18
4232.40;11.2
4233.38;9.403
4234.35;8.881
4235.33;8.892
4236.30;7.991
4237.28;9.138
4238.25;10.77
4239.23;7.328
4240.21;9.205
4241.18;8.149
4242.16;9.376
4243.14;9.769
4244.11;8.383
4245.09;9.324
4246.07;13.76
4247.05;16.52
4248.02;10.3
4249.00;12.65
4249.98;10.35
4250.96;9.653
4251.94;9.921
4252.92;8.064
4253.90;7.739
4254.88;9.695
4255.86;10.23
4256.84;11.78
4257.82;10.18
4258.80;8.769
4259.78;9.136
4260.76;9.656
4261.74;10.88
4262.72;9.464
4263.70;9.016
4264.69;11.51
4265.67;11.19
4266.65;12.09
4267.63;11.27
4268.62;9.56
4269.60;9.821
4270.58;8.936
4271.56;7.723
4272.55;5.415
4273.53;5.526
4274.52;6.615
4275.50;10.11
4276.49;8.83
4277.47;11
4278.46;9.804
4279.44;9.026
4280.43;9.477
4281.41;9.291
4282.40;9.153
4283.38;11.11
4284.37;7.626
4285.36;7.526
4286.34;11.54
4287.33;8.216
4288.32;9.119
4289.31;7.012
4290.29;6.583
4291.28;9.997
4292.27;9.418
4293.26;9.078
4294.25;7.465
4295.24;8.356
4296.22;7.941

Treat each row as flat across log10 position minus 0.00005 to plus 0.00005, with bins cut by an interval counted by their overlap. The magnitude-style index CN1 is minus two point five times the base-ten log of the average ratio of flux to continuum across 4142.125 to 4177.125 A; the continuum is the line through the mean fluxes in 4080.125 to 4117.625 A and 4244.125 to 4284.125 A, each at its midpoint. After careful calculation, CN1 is 0.10 mag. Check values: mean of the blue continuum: 8.14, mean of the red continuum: 9.83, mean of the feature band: 7.98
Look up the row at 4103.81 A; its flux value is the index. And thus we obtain 8.298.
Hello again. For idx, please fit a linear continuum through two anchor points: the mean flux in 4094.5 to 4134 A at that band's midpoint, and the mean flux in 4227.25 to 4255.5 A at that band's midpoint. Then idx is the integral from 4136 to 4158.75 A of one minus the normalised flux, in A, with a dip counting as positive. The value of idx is 1.4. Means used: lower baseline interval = 8.08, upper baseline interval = 9.64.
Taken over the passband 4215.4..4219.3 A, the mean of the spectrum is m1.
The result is 9.43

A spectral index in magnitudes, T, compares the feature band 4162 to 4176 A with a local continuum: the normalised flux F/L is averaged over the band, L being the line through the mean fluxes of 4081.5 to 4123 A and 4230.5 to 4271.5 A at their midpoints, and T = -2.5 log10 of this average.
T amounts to 0.09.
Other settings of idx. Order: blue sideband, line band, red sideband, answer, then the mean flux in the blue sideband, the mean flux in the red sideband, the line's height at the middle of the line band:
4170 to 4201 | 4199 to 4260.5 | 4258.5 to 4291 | -4.2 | 8.46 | 9.16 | 8.81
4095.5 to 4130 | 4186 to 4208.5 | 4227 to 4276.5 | 0.1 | 7.96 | 9.55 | 8.93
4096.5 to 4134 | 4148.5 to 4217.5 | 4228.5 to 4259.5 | 4.5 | 8.09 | 9.78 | 8.98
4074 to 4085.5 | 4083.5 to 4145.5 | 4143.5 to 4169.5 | -3.2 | 8.1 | 7.8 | 7.96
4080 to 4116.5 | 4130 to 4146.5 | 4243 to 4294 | -0.8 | 8.13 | 9.58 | 8.47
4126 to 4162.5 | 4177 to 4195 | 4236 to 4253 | 1.1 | 8.16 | 10.1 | 8.97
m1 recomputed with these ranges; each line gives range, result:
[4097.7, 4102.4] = 6.67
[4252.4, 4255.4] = 8.53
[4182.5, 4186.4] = 8.2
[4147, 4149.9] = 7.73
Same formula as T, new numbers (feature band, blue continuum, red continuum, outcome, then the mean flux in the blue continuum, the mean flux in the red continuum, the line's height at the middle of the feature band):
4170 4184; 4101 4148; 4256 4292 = 0.06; 8.35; 9.29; 8.68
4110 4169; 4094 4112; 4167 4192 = -0.05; 7.63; 8.21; 7.91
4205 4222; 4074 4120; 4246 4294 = 0.00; 8.16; 9.57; 9.11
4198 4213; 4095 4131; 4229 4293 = -0.01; 7.95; 9.49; 8.91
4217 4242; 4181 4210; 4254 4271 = 0.04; 8.77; 10.1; 9.47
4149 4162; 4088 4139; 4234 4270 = 0.18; 8.33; 10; 8.84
